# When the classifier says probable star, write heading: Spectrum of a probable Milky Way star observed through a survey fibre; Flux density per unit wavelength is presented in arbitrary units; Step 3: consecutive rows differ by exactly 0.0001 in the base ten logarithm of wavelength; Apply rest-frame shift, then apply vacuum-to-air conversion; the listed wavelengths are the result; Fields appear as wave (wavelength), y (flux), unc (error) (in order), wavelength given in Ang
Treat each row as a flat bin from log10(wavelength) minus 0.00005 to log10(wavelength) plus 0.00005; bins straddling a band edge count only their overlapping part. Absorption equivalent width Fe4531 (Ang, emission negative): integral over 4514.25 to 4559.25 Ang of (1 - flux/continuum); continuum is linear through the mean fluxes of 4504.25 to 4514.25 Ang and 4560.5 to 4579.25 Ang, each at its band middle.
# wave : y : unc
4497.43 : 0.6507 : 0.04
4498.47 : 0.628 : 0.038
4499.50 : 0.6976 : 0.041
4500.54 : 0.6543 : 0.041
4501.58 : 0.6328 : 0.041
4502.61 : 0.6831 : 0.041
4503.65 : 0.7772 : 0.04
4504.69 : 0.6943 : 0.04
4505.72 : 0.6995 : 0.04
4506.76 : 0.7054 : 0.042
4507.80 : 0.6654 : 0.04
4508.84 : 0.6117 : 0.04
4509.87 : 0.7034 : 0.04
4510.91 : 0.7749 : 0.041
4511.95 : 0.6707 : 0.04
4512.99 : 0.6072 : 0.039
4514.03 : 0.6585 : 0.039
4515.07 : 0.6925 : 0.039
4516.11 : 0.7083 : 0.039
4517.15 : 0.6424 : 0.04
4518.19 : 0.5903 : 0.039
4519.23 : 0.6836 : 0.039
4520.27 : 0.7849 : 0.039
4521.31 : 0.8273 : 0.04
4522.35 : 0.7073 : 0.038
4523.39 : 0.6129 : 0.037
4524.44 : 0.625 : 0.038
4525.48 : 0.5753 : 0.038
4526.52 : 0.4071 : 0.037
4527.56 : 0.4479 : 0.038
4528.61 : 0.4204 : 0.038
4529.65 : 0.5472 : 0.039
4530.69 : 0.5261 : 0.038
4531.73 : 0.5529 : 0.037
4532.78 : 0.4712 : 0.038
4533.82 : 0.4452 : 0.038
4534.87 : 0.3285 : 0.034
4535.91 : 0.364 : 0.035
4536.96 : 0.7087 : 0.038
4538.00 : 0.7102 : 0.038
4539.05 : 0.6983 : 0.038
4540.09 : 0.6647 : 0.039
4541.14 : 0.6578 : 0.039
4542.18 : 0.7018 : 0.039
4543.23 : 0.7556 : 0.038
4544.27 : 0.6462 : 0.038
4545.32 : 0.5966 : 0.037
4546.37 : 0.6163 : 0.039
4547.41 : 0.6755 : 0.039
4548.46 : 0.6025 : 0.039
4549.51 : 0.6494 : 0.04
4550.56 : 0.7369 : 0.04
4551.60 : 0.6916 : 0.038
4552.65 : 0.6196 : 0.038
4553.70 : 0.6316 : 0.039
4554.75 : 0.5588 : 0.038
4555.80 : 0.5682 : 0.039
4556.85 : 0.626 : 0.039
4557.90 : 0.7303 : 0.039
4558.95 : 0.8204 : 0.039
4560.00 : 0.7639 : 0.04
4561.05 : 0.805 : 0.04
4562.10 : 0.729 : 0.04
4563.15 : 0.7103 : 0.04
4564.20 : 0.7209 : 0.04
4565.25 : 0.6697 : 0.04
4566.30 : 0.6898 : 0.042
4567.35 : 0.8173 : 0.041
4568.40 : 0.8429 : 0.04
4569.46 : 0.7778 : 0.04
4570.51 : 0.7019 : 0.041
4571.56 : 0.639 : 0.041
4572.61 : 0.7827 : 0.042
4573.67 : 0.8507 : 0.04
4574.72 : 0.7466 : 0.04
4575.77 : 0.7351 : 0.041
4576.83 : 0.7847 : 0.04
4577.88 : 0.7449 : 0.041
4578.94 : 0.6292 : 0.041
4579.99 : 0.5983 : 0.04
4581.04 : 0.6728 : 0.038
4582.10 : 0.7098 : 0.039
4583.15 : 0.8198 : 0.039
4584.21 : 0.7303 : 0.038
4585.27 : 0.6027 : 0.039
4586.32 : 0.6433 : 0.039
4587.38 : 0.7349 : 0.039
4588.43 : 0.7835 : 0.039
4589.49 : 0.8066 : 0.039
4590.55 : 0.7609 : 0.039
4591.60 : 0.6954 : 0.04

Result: 5.8 Ang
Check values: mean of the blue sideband 0.68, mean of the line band 0.618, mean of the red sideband 0.744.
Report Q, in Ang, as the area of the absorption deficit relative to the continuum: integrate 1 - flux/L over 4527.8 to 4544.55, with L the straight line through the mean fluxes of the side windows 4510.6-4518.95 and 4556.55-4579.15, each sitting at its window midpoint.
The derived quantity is 3.0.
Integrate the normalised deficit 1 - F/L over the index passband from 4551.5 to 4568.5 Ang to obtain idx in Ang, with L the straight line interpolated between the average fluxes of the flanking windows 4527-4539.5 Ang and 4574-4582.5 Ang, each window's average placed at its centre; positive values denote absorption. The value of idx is -2.0 Ang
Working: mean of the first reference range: 0.517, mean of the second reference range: 0.706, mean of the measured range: 0.703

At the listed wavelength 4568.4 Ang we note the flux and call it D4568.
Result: 0.8429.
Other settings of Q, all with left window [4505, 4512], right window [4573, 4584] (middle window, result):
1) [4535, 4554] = 1.8 Ang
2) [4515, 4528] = 1.1 Ang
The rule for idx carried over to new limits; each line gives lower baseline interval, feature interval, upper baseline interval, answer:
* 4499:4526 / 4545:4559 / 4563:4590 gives 1.25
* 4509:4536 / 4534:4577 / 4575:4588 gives -1.78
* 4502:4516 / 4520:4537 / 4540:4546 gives 3.40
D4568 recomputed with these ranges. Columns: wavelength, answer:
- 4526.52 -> 0.4071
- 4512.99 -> 0.6072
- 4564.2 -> 0.7209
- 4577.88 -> 0.7449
